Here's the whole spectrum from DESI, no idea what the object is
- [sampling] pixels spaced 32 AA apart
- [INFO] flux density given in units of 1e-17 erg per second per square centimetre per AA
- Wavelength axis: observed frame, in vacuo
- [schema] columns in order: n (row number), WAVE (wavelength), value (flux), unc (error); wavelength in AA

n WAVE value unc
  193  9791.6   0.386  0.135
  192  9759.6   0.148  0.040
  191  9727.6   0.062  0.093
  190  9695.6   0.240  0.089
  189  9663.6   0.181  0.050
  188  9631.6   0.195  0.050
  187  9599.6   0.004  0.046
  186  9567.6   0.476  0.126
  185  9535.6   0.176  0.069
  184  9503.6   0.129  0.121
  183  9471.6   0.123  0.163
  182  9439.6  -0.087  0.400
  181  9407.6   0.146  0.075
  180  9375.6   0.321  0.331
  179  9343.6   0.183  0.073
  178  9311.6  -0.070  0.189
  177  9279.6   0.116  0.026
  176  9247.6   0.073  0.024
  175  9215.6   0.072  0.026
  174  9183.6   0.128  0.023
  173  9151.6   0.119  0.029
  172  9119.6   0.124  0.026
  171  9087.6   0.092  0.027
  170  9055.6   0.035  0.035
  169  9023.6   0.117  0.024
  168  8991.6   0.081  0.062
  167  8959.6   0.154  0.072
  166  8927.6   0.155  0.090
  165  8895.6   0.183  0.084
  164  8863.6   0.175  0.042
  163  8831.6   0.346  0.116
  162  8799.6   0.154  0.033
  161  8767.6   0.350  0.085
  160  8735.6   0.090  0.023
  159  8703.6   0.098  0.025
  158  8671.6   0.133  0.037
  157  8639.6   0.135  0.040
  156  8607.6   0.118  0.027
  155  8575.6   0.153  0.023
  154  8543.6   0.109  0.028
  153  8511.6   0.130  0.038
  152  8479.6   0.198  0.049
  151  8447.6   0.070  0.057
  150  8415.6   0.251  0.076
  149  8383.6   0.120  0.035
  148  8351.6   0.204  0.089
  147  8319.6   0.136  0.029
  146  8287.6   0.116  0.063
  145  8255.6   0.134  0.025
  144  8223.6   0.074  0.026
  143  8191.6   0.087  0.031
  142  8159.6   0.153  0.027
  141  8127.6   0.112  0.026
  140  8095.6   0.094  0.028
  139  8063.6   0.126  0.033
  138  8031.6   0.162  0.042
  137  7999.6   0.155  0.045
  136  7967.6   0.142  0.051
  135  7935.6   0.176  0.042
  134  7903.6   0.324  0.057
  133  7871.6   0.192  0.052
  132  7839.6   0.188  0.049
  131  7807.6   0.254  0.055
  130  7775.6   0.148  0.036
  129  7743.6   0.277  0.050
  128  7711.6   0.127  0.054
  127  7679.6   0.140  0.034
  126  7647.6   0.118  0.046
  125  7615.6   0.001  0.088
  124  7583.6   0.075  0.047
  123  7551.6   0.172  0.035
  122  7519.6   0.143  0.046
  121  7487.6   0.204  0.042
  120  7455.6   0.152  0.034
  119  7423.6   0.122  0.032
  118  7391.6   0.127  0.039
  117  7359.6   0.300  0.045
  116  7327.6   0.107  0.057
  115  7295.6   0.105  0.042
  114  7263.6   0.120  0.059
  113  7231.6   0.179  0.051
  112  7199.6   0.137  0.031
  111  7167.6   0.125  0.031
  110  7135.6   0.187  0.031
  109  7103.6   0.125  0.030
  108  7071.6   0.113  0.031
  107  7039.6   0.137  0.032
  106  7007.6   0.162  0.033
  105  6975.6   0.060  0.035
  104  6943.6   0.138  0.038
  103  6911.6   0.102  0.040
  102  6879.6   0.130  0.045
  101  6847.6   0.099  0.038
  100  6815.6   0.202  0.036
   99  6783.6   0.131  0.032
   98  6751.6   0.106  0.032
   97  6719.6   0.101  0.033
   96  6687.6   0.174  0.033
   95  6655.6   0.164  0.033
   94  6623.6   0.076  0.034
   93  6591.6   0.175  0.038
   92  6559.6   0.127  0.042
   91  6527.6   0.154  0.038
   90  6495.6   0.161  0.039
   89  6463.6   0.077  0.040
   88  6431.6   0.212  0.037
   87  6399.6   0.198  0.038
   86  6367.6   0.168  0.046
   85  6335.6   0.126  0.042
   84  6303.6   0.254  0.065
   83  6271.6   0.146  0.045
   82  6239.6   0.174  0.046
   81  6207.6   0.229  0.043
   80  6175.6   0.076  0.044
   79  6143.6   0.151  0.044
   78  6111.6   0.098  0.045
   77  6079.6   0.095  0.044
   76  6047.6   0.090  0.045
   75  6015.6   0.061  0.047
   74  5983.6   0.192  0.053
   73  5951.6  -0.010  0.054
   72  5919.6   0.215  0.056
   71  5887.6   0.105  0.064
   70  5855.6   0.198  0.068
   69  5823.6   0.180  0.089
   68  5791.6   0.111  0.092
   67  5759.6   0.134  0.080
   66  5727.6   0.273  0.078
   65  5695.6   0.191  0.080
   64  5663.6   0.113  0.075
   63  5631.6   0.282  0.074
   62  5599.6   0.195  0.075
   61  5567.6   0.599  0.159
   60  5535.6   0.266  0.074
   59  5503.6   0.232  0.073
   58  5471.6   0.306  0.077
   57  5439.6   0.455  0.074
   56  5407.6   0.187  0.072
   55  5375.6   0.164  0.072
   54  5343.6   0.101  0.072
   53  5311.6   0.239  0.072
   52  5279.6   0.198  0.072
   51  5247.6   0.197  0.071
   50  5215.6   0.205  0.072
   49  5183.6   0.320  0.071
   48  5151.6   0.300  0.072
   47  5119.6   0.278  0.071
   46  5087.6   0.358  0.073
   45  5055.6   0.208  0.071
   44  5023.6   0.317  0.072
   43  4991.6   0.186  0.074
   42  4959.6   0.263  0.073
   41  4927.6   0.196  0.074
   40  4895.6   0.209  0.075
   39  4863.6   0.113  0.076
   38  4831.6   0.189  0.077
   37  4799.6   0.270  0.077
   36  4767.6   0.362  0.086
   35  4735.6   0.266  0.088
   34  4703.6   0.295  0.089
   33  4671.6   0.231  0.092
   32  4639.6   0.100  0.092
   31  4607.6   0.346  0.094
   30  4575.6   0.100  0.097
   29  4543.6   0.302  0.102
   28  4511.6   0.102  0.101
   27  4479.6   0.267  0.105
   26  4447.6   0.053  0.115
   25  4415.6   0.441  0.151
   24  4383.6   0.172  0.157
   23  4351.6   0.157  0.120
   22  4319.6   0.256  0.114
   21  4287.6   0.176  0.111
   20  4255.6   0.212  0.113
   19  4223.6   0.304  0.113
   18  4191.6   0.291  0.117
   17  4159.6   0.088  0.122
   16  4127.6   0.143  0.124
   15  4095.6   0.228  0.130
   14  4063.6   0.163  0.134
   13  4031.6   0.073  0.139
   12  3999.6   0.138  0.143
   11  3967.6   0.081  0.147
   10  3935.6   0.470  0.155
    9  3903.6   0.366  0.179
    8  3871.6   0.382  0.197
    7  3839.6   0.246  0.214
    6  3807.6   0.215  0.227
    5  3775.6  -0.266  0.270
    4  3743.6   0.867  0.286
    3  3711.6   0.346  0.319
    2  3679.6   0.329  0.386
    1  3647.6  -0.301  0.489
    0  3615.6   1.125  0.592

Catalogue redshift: 0.122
